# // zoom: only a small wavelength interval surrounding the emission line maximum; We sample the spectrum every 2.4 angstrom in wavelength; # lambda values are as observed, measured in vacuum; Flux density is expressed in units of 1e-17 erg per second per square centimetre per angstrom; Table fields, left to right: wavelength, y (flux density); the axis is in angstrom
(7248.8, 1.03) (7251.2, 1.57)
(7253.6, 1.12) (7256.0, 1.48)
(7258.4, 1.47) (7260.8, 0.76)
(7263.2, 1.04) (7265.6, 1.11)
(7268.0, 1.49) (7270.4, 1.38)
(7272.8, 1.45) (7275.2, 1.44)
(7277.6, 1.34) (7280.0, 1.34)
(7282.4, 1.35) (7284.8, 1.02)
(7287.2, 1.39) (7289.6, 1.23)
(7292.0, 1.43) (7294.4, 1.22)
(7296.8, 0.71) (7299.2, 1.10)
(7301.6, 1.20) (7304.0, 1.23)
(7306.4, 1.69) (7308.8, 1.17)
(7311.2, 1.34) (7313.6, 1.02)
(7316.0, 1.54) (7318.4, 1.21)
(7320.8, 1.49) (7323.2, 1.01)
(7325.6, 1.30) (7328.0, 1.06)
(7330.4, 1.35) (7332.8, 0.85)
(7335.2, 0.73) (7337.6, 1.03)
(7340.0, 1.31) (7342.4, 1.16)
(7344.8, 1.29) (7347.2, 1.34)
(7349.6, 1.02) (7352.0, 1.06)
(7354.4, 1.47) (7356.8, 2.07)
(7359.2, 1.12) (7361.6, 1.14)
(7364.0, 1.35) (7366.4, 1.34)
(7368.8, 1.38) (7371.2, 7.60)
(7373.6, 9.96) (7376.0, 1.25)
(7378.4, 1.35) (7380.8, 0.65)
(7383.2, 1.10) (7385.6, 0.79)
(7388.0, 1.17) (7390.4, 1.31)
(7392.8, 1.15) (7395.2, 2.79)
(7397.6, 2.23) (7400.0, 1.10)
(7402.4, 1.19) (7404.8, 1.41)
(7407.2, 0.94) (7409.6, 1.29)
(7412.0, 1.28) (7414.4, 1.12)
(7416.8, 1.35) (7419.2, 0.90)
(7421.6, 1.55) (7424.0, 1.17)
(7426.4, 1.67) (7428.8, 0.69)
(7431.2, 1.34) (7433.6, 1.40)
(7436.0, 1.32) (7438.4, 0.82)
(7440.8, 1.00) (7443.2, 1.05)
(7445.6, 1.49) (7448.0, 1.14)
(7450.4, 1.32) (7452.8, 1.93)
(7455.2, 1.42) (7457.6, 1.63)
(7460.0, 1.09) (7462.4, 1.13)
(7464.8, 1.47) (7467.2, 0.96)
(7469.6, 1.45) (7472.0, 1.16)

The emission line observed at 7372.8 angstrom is Halpha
